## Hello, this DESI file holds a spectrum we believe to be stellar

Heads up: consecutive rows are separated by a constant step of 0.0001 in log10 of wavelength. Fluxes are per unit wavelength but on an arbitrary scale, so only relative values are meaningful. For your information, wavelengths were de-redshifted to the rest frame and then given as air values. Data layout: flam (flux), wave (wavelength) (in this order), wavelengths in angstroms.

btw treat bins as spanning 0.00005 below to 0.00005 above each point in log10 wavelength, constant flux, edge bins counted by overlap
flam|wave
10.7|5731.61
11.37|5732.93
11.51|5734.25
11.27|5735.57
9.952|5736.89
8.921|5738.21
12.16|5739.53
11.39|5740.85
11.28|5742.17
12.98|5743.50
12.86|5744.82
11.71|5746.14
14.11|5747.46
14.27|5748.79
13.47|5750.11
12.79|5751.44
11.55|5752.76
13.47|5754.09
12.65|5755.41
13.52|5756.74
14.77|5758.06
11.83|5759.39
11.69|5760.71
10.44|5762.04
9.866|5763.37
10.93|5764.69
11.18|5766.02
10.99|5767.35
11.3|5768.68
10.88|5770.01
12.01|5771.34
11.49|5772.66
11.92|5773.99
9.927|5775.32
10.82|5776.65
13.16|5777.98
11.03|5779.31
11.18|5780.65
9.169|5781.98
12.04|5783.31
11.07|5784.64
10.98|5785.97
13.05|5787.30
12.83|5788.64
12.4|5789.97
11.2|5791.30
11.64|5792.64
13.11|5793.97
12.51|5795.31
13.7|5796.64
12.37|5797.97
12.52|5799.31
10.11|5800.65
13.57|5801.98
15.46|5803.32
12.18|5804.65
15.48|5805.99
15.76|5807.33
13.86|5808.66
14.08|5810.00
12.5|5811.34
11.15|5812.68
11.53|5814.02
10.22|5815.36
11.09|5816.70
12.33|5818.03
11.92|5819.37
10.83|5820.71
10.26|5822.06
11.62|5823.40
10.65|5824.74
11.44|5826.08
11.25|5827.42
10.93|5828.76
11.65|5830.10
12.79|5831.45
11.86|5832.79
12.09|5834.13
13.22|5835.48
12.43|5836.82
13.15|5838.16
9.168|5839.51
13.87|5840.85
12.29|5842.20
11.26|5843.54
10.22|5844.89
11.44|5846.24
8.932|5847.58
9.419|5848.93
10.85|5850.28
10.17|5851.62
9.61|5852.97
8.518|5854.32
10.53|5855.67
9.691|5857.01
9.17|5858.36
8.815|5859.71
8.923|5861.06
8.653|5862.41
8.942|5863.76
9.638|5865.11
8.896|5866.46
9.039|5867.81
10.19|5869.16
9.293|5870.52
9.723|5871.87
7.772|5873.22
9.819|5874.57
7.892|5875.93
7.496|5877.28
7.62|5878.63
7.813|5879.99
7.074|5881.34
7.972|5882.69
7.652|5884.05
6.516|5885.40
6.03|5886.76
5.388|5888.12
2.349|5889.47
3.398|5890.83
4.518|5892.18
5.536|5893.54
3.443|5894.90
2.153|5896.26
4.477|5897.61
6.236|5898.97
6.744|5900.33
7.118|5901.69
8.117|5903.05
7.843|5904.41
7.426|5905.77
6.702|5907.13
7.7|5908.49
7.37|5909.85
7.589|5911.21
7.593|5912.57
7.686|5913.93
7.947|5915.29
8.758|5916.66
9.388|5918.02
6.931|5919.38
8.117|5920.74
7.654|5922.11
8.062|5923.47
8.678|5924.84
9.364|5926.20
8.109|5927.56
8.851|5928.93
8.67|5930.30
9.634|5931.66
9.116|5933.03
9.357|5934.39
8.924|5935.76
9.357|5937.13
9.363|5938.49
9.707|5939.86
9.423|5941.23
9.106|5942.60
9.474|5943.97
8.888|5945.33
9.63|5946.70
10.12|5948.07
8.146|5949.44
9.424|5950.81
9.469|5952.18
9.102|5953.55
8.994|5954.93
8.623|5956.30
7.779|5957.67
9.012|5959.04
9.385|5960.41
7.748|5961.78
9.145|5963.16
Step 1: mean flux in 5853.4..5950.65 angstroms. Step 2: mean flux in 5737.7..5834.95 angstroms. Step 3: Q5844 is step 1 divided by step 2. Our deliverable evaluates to 0.7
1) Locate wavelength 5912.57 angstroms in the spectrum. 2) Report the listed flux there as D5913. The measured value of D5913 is 7.593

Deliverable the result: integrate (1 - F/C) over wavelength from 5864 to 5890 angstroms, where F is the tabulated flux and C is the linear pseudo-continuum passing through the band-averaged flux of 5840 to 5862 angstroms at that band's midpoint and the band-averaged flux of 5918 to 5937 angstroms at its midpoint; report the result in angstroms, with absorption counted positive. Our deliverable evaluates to 5.0 angstroms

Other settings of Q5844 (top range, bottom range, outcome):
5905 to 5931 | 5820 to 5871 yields 0.76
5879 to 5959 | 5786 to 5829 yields 0.63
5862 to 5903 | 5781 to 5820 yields 0.56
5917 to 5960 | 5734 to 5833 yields 0.74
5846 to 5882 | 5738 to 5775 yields 0.75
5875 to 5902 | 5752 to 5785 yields 0.51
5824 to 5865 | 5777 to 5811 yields 0.85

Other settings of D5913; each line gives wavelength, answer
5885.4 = 6.516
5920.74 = 8.117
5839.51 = 9.168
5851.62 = 10.17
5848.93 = 9.419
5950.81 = 9.424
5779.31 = 11.03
